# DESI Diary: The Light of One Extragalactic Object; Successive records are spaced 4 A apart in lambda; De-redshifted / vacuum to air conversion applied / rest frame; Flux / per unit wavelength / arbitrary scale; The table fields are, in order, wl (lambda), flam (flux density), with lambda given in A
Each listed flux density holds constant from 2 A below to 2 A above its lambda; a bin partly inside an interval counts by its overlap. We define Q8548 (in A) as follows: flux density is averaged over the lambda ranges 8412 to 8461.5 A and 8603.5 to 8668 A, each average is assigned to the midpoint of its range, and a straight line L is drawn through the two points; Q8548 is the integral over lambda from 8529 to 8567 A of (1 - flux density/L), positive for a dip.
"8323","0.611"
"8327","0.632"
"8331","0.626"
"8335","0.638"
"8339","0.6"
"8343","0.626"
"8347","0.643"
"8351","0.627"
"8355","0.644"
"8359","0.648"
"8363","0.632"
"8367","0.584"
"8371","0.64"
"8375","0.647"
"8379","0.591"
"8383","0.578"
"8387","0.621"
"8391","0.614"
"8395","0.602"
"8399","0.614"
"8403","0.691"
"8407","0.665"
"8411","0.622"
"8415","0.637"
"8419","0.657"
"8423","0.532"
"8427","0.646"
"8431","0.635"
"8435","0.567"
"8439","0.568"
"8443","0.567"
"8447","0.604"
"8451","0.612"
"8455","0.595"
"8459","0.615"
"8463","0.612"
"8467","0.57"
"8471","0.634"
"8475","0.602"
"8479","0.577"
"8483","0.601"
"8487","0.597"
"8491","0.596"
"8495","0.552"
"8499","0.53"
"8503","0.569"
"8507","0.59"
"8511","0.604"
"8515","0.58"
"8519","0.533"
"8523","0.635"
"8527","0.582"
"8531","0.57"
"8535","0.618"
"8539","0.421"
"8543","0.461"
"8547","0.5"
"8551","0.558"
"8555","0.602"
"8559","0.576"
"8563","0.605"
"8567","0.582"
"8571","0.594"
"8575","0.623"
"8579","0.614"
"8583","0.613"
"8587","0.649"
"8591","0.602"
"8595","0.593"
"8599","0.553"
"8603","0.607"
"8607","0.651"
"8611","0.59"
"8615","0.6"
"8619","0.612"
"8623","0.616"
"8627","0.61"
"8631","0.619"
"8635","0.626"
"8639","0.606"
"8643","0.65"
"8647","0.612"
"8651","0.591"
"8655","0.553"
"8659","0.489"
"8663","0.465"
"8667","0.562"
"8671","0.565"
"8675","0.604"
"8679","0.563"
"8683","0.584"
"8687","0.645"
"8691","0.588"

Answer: 3.1 A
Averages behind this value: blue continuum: 0.603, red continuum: 0.592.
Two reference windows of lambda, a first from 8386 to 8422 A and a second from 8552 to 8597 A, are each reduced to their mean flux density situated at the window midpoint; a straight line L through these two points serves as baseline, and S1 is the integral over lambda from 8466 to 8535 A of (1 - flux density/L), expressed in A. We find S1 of 3.6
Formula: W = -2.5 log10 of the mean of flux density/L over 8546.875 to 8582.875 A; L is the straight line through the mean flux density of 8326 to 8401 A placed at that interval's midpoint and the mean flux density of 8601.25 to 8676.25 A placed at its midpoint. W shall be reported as 0.02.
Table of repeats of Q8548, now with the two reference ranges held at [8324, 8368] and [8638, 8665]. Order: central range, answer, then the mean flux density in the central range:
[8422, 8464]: 0.76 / 0.597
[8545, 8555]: 0.72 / 0.544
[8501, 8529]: 0.40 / 0.585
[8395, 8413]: -0.79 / 0.643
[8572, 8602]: -1.45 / 0.606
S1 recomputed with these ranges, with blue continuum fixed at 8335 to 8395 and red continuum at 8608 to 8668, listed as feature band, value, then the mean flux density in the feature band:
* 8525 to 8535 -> 0.3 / 0.584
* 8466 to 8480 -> 0.2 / 0.599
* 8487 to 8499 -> 0.7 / 0.571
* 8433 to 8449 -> 0.9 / 0.576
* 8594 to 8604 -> 0.2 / 0.581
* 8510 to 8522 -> 0.6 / 0.575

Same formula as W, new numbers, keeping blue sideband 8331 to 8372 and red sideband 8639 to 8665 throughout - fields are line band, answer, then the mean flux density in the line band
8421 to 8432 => 0.02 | 0.602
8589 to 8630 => -0.06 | 0.604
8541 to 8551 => 0.18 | 0.496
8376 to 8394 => 0.03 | 0.604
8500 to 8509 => 0.04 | 0.574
